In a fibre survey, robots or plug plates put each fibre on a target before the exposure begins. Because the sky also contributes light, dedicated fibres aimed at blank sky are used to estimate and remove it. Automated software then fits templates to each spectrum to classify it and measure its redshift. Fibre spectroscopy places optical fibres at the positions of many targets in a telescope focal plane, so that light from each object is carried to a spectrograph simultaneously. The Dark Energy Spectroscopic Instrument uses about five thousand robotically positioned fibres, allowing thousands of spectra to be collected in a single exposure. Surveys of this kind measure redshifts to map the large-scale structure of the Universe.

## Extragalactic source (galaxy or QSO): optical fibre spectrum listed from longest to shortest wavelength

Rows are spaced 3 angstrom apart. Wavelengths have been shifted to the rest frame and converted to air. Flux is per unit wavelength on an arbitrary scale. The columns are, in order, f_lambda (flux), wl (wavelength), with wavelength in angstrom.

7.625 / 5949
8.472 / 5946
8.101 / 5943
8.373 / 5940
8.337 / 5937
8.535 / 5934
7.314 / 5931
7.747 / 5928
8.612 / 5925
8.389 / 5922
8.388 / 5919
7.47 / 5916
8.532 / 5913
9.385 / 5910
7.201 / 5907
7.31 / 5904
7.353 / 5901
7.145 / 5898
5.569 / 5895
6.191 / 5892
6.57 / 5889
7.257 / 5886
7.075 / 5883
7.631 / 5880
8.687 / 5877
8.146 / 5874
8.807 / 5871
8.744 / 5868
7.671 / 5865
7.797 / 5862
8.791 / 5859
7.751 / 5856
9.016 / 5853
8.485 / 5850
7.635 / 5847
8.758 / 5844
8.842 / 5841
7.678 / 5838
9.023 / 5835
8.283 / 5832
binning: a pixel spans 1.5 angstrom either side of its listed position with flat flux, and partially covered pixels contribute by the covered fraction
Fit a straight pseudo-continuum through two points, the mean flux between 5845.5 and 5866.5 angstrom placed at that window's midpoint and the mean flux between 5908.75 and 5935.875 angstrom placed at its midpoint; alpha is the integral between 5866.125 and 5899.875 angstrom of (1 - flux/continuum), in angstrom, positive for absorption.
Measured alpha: 3.1 angstrom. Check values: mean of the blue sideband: 8.16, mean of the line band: 7.44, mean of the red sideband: 8.25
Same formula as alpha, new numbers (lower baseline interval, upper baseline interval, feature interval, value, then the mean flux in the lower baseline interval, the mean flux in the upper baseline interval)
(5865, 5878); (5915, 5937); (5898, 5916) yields 0.84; 8.49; 8.1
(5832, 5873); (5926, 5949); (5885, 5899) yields 2.97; 8.38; 8.1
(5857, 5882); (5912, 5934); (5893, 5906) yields 2.11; 8.25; 8.09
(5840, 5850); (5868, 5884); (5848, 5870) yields -0.06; 8.4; 8.16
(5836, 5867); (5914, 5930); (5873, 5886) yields 0.63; 8.26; 8.11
